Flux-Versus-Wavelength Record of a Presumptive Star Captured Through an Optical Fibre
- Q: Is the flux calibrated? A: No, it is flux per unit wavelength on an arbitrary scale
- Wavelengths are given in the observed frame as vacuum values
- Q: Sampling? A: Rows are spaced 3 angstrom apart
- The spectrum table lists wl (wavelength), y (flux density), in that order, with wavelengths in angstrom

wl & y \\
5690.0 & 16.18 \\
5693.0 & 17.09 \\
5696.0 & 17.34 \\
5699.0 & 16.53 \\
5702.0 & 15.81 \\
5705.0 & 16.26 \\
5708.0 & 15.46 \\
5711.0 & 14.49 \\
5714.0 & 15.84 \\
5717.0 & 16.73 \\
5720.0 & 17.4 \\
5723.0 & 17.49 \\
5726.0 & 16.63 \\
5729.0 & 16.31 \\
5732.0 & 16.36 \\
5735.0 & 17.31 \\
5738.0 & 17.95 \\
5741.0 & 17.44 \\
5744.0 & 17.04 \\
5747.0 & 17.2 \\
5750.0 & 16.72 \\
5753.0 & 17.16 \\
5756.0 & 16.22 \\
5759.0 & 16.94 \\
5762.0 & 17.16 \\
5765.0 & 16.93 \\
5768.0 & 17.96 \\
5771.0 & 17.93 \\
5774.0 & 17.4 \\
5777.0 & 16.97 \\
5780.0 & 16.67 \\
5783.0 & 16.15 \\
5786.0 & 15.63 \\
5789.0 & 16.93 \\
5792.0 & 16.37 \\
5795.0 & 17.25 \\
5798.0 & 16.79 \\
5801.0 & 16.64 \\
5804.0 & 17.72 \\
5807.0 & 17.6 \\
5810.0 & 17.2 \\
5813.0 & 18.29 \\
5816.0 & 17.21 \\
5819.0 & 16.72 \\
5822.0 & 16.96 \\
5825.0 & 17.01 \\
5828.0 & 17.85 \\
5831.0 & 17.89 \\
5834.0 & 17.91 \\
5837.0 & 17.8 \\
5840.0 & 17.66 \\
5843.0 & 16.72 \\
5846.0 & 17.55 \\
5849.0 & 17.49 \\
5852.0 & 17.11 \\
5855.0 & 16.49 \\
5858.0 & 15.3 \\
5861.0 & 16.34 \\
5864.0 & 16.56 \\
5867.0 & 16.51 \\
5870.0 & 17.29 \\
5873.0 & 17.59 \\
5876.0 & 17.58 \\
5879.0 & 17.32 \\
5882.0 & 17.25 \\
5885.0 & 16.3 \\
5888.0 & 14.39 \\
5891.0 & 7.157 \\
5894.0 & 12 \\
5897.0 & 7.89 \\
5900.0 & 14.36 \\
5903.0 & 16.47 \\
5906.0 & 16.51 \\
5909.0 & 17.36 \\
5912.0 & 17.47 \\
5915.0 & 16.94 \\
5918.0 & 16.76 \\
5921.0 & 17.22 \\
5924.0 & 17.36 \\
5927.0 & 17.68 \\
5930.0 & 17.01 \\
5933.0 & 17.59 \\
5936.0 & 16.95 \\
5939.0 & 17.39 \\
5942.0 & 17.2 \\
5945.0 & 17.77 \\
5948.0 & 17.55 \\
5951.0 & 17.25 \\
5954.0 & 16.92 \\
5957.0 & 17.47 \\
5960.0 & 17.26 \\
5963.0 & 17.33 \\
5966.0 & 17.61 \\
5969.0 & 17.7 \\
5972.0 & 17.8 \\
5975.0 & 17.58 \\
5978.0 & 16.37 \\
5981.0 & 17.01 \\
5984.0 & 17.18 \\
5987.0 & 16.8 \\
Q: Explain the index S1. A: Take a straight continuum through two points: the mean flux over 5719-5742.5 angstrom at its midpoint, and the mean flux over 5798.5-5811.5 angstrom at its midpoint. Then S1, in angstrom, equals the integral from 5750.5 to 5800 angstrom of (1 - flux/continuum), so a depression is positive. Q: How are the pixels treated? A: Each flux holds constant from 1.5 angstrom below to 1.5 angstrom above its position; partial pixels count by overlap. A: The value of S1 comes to 0.8 angstrom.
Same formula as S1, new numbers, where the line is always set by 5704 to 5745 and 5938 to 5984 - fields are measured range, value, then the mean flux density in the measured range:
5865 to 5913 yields 5.37 angstrom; 15.2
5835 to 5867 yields 0.20 angstrom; 16.9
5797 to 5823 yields -0.57 angstrom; 17.3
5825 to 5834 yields -0.42 angstrom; 17.7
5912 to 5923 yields 0.10 angstrom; 17.1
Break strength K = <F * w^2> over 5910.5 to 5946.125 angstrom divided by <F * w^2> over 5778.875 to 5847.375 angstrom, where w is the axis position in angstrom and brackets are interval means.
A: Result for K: 1.0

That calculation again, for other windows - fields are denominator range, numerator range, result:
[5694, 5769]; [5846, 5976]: 1.05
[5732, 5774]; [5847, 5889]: 1.01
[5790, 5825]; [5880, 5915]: 0.87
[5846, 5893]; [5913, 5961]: 1.10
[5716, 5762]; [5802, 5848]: 1.06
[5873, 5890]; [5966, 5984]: 1.09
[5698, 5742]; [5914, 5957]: 1.13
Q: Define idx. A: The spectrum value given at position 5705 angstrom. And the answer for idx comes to 16.26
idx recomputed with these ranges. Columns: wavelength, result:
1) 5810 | 17.2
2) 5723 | 17.49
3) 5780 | 16.67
